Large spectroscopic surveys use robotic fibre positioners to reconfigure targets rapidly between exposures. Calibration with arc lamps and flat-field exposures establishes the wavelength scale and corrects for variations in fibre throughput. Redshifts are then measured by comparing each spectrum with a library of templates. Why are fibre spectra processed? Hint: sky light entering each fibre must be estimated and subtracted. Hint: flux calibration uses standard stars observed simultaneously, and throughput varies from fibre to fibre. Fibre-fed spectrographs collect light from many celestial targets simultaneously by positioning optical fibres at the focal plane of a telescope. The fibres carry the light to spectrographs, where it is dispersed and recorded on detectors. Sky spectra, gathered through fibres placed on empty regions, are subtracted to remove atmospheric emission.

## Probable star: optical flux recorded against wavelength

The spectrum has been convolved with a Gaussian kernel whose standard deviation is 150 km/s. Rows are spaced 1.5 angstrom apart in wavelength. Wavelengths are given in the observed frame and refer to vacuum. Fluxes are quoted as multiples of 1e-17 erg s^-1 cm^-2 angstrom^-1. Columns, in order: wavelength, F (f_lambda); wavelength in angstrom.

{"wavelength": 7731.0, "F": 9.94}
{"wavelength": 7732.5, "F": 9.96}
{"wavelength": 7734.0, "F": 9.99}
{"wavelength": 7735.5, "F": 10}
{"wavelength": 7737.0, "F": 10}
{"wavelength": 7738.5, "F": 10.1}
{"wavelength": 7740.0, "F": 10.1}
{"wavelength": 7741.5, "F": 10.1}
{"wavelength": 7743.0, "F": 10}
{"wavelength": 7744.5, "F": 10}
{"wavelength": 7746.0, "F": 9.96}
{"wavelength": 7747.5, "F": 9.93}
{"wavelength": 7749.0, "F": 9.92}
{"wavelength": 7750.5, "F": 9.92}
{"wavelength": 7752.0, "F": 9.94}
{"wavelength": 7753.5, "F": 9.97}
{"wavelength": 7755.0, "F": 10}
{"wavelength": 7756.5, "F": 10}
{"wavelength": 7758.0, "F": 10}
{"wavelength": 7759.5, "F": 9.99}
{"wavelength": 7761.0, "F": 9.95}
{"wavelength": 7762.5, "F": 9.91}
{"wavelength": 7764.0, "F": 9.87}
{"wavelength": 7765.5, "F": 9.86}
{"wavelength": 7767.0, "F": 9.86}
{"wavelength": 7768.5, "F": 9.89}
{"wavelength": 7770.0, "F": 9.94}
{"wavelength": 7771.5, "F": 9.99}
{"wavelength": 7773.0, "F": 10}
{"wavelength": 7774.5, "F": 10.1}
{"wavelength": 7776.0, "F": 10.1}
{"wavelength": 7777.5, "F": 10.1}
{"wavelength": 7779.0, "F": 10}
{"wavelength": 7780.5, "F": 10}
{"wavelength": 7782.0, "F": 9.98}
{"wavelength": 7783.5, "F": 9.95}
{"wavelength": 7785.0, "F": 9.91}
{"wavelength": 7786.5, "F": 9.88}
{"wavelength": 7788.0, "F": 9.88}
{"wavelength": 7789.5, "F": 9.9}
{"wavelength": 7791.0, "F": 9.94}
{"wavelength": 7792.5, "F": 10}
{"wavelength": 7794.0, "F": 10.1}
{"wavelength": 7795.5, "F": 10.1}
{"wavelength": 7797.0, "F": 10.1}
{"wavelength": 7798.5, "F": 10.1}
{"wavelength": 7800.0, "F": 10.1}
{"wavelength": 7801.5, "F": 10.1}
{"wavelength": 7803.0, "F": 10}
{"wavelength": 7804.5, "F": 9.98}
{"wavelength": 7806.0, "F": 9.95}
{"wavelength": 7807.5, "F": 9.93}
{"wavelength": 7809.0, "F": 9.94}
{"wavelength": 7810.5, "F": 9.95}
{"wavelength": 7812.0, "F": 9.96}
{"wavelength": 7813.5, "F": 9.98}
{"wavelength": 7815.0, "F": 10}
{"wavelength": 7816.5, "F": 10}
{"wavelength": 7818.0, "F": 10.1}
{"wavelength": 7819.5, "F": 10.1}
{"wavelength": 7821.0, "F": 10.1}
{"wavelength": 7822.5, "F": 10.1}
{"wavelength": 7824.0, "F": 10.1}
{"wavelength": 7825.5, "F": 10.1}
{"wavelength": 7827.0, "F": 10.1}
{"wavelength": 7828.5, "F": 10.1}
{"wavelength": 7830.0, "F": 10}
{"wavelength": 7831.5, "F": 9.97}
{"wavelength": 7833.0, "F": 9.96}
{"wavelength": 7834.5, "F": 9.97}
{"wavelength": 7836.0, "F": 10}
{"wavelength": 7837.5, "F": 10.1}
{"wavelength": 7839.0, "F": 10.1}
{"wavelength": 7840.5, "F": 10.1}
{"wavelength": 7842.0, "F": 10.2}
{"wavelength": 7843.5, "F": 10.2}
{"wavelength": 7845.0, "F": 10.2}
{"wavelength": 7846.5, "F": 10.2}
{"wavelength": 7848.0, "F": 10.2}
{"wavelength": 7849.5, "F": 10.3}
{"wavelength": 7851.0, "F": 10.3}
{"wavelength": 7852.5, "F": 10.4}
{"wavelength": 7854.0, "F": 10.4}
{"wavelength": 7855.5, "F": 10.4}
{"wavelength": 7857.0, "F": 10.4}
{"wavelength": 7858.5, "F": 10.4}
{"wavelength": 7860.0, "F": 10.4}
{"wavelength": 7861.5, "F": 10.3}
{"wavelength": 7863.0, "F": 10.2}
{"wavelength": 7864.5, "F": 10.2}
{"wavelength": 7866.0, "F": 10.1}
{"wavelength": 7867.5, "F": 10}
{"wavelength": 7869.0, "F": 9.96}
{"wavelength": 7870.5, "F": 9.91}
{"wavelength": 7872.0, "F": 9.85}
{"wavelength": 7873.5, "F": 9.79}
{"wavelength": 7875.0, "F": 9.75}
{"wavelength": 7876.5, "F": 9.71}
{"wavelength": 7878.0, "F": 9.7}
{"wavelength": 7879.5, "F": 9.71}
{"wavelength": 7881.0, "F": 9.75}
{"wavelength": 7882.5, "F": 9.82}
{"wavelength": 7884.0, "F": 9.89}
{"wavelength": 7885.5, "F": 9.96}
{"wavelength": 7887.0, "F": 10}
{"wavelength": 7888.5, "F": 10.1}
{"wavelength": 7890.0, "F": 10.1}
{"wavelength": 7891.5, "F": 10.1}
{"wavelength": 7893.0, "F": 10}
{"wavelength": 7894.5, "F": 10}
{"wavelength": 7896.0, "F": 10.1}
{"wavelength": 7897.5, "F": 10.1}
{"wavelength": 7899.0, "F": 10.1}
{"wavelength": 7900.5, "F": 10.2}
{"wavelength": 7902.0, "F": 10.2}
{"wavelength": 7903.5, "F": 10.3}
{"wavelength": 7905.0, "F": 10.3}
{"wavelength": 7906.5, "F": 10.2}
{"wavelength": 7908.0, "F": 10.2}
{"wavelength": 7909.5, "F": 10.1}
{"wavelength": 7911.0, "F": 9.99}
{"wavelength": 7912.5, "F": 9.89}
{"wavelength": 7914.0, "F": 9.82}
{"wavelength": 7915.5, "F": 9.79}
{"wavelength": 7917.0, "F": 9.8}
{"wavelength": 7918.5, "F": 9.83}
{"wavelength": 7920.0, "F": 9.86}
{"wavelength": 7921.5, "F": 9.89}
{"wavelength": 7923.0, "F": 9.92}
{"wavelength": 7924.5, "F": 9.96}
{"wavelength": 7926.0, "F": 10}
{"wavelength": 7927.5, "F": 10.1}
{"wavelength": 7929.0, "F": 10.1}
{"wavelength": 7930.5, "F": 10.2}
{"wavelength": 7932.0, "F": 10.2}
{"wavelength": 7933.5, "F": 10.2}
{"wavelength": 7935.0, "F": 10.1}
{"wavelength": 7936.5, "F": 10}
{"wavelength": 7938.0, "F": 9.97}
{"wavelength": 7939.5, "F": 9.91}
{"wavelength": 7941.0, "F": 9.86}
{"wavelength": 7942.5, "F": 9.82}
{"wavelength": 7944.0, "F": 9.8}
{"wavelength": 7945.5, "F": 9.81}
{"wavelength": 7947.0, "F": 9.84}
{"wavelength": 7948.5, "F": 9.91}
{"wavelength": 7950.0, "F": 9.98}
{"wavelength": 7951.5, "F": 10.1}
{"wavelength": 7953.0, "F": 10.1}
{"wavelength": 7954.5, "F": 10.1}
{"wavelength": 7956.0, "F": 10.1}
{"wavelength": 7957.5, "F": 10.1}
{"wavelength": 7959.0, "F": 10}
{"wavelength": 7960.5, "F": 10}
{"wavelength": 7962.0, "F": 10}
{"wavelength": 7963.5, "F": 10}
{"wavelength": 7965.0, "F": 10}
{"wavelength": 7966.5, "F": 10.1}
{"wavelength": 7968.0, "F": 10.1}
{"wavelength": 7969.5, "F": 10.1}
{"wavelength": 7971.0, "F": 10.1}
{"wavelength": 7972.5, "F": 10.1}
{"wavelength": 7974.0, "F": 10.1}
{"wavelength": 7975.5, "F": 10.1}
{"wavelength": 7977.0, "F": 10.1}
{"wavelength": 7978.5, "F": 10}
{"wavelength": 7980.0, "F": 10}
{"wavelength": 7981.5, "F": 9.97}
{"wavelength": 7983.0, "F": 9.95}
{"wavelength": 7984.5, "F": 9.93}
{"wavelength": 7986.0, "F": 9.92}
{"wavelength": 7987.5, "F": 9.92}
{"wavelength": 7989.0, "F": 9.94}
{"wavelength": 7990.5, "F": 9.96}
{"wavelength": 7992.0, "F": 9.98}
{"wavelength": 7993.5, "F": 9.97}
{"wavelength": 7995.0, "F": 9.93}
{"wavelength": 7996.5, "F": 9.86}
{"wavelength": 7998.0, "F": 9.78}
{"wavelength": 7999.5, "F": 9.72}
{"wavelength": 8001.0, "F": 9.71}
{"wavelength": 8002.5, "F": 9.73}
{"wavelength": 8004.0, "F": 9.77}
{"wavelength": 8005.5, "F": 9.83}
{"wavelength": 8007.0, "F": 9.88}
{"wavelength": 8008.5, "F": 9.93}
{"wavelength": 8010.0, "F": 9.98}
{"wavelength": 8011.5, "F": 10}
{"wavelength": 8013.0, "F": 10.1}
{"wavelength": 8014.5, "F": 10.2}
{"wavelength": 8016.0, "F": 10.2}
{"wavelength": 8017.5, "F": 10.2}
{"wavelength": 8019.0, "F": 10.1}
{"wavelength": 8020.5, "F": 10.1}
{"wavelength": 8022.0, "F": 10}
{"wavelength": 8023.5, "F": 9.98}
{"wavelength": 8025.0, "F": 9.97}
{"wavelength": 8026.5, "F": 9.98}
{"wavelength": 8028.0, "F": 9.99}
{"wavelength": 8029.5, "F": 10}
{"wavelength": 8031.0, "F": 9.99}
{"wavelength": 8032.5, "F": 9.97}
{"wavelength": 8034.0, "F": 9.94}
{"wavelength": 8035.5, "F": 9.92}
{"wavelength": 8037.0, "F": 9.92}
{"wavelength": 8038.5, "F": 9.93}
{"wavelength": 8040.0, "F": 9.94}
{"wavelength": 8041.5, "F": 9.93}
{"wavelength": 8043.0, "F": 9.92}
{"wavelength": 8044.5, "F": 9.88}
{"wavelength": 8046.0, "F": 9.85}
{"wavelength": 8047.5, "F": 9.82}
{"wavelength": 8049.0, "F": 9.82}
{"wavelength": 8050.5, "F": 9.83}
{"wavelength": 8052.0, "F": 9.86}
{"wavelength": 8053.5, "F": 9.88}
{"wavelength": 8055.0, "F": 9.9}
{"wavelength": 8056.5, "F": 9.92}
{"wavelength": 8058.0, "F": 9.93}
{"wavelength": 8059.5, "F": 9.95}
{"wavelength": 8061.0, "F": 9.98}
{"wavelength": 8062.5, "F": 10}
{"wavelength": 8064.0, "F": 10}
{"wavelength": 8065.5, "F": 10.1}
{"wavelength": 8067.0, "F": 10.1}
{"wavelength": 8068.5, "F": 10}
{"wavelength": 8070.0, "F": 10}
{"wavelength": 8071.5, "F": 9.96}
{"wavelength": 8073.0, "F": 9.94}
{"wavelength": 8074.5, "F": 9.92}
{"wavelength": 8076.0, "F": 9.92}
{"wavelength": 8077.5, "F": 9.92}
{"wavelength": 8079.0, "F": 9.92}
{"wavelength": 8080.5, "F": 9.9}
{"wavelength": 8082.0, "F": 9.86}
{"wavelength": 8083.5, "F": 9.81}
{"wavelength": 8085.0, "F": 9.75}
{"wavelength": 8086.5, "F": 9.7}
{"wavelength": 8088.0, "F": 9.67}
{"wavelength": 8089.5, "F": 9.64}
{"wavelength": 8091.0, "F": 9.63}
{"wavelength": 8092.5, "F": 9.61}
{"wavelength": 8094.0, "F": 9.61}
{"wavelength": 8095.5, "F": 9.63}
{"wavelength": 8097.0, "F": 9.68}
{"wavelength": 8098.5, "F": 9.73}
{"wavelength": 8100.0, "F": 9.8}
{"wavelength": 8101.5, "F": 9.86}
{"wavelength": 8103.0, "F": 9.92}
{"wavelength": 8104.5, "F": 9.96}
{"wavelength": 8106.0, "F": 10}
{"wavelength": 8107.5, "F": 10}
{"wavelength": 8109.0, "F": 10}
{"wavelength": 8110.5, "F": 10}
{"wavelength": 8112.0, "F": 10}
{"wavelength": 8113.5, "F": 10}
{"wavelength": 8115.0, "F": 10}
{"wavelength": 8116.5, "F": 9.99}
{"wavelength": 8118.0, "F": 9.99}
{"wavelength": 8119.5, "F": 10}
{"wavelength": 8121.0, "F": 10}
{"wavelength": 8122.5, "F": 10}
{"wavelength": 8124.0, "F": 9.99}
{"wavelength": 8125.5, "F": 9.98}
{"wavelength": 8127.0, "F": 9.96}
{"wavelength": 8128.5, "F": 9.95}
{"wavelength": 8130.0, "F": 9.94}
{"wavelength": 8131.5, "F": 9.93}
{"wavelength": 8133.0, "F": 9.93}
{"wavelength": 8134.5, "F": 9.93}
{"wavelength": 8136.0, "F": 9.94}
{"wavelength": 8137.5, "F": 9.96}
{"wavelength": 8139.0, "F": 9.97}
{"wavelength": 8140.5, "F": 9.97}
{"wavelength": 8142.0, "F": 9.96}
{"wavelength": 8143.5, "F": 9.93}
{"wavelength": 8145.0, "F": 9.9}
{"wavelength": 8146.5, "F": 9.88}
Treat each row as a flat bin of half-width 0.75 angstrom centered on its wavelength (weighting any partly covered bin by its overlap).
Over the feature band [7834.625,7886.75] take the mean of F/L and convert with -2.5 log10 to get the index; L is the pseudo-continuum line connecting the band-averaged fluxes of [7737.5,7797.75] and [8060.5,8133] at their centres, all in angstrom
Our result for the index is -0.01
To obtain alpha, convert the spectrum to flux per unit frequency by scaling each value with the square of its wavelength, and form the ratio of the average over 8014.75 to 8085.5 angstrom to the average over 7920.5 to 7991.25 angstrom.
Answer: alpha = 1.02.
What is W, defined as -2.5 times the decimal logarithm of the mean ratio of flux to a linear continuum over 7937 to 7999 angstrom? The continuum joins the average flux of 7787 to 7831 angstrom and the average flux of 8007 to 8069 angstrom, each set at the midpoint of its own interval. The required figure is 0.001 mag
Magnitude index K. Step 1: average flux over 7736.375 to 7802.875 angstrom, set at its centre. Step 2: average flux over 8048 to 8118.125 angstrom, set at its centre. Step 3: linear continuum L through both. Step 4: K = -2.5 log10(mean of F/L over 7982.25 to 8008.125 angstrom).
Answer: 0.00 mag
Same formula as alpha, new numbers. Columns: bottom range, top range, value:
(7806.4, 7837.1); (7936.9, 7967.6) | 1.03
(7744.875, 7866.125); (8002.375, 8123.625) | 1.05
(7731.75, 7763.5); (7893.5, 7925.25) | 1.05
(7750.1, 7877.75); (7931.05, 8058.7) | 1.04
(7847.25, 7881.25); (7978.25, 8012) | 1.01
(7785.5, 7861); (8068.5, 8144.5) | 1.05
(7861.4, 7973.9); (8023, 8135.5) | 1.03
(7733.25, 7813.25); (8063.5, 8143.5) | 1.08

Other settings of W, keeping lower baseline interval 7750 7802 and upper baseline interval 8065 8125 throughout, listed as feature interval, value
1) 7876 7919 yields -0.005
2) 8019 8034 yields -0.010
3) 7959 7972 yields -0.013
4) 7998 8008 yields 0.015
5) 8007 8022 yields -0.018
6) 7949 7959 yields -0.015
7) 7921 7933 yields -0.012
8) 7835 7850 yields -0.021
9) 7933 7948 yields 0.001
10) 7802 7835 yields -0.005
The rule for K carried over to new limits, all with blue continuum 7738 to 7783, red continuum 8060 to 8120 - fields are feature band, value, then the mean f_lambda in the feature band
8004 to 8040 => -0.01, 10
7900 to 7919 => -0.01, 10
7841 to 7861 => -0.04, 10.3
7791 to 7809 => -0.01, 10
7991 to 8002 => 0.01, 9.85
